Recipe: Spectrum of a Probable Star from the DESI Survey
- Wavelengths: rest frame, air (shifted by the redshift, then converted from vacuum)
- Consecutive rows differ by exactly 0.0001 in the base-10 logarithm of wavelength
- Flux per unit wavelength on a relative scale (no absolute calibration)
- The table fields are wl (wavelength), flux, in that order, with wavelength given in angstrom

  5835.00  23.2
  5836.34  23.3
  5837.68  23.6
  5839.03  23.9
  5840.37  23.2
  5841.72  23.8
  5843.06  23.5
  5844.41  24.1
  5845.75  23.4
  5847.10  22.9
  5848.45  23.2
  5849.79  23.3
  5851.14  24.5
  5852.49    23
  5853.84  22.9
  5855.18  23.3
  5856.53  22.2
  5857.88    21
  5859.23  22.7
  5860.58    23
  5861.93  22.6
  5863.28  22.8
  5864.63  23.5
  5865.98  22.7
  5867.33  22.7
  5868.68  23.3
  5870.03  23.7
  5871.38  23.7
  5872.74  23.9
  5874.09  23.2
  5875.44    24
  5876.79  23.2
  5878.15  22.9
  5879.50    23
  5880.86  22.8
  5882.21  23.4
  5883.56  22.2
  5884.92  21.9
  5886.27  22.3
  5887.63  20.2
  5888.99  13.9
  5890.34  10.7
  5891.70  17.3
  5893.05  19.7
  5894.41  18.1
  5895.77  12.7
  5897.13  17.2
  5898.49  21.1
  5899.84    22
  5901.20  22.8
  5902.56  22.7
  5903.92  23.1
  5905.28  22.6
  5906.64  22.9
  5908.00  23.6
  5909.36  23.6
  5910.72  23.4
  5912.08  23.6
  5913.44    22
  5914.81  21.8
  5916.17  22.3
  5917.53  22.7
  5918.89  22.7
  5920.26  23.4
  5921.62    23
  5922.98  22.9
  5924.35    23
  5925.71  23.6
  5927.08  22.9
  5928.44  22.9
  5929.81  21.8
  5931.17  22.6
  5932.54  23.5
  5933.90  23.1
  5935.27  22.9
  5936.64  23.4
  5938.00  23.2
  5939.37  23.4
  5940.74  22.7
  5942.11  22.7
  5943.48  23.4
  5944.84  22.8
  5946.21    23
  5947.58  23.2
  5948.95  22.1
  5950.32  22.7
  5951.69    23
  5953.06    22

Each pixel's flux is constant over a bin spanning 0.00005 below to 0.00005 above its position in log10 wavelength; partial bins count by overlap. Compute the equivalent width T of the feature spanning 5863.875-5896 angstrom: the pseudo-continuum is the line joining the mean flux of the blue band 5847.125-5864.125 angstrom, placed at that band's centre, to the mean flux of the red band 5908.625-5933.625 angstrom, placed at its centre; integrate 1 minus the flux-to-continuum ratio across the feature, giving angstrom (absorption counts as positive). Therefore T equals 2.4 angstrom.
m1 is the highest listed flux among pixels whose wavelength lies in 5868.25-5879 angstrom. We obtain 24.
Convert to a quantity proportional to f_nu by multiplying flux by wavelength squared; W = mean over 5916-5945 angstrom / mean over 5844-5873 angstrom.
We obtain 1.0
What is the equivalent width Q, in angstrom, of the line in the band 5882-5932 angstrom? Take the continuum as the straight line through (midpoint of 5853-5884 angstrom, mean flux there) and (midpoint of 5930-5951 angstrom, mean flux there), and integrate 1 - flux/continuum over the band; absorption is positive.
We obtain 3.6 angstrom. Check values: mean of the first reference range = 23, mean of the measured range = 21.3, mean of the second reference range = 23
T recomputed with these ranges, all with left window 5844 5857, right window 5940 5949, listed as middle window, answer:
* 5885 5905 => 3.54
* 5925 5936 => 0.02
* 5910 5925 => 0.14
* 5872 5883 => -0.05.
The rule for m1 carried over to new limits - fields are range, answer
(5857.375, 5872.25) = 23.7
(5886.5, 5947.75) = 23.6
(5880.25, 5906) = 23.4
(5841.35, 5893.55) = 24.5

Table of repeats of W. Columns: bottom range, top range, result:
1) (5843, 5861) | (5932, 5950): 1.03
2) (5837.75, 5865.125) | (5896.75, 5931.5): 1.00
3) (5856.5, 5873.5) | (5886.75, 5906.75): 0.84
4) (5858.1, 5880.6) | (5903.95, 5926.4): 1.01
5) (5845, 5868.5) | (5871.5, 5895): 0.92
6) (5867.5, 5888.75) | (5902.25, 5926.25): 1.02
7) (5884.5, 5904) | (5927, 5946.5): 1.23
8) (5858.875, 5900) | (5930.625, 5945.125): 1.11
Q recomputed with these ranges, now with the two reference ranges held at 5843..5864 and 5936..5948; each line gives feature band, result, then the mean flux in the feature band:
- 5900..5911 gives 0.0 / 23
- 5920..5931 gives 0.1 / 22.9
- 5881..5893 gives 2.0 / 19.2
